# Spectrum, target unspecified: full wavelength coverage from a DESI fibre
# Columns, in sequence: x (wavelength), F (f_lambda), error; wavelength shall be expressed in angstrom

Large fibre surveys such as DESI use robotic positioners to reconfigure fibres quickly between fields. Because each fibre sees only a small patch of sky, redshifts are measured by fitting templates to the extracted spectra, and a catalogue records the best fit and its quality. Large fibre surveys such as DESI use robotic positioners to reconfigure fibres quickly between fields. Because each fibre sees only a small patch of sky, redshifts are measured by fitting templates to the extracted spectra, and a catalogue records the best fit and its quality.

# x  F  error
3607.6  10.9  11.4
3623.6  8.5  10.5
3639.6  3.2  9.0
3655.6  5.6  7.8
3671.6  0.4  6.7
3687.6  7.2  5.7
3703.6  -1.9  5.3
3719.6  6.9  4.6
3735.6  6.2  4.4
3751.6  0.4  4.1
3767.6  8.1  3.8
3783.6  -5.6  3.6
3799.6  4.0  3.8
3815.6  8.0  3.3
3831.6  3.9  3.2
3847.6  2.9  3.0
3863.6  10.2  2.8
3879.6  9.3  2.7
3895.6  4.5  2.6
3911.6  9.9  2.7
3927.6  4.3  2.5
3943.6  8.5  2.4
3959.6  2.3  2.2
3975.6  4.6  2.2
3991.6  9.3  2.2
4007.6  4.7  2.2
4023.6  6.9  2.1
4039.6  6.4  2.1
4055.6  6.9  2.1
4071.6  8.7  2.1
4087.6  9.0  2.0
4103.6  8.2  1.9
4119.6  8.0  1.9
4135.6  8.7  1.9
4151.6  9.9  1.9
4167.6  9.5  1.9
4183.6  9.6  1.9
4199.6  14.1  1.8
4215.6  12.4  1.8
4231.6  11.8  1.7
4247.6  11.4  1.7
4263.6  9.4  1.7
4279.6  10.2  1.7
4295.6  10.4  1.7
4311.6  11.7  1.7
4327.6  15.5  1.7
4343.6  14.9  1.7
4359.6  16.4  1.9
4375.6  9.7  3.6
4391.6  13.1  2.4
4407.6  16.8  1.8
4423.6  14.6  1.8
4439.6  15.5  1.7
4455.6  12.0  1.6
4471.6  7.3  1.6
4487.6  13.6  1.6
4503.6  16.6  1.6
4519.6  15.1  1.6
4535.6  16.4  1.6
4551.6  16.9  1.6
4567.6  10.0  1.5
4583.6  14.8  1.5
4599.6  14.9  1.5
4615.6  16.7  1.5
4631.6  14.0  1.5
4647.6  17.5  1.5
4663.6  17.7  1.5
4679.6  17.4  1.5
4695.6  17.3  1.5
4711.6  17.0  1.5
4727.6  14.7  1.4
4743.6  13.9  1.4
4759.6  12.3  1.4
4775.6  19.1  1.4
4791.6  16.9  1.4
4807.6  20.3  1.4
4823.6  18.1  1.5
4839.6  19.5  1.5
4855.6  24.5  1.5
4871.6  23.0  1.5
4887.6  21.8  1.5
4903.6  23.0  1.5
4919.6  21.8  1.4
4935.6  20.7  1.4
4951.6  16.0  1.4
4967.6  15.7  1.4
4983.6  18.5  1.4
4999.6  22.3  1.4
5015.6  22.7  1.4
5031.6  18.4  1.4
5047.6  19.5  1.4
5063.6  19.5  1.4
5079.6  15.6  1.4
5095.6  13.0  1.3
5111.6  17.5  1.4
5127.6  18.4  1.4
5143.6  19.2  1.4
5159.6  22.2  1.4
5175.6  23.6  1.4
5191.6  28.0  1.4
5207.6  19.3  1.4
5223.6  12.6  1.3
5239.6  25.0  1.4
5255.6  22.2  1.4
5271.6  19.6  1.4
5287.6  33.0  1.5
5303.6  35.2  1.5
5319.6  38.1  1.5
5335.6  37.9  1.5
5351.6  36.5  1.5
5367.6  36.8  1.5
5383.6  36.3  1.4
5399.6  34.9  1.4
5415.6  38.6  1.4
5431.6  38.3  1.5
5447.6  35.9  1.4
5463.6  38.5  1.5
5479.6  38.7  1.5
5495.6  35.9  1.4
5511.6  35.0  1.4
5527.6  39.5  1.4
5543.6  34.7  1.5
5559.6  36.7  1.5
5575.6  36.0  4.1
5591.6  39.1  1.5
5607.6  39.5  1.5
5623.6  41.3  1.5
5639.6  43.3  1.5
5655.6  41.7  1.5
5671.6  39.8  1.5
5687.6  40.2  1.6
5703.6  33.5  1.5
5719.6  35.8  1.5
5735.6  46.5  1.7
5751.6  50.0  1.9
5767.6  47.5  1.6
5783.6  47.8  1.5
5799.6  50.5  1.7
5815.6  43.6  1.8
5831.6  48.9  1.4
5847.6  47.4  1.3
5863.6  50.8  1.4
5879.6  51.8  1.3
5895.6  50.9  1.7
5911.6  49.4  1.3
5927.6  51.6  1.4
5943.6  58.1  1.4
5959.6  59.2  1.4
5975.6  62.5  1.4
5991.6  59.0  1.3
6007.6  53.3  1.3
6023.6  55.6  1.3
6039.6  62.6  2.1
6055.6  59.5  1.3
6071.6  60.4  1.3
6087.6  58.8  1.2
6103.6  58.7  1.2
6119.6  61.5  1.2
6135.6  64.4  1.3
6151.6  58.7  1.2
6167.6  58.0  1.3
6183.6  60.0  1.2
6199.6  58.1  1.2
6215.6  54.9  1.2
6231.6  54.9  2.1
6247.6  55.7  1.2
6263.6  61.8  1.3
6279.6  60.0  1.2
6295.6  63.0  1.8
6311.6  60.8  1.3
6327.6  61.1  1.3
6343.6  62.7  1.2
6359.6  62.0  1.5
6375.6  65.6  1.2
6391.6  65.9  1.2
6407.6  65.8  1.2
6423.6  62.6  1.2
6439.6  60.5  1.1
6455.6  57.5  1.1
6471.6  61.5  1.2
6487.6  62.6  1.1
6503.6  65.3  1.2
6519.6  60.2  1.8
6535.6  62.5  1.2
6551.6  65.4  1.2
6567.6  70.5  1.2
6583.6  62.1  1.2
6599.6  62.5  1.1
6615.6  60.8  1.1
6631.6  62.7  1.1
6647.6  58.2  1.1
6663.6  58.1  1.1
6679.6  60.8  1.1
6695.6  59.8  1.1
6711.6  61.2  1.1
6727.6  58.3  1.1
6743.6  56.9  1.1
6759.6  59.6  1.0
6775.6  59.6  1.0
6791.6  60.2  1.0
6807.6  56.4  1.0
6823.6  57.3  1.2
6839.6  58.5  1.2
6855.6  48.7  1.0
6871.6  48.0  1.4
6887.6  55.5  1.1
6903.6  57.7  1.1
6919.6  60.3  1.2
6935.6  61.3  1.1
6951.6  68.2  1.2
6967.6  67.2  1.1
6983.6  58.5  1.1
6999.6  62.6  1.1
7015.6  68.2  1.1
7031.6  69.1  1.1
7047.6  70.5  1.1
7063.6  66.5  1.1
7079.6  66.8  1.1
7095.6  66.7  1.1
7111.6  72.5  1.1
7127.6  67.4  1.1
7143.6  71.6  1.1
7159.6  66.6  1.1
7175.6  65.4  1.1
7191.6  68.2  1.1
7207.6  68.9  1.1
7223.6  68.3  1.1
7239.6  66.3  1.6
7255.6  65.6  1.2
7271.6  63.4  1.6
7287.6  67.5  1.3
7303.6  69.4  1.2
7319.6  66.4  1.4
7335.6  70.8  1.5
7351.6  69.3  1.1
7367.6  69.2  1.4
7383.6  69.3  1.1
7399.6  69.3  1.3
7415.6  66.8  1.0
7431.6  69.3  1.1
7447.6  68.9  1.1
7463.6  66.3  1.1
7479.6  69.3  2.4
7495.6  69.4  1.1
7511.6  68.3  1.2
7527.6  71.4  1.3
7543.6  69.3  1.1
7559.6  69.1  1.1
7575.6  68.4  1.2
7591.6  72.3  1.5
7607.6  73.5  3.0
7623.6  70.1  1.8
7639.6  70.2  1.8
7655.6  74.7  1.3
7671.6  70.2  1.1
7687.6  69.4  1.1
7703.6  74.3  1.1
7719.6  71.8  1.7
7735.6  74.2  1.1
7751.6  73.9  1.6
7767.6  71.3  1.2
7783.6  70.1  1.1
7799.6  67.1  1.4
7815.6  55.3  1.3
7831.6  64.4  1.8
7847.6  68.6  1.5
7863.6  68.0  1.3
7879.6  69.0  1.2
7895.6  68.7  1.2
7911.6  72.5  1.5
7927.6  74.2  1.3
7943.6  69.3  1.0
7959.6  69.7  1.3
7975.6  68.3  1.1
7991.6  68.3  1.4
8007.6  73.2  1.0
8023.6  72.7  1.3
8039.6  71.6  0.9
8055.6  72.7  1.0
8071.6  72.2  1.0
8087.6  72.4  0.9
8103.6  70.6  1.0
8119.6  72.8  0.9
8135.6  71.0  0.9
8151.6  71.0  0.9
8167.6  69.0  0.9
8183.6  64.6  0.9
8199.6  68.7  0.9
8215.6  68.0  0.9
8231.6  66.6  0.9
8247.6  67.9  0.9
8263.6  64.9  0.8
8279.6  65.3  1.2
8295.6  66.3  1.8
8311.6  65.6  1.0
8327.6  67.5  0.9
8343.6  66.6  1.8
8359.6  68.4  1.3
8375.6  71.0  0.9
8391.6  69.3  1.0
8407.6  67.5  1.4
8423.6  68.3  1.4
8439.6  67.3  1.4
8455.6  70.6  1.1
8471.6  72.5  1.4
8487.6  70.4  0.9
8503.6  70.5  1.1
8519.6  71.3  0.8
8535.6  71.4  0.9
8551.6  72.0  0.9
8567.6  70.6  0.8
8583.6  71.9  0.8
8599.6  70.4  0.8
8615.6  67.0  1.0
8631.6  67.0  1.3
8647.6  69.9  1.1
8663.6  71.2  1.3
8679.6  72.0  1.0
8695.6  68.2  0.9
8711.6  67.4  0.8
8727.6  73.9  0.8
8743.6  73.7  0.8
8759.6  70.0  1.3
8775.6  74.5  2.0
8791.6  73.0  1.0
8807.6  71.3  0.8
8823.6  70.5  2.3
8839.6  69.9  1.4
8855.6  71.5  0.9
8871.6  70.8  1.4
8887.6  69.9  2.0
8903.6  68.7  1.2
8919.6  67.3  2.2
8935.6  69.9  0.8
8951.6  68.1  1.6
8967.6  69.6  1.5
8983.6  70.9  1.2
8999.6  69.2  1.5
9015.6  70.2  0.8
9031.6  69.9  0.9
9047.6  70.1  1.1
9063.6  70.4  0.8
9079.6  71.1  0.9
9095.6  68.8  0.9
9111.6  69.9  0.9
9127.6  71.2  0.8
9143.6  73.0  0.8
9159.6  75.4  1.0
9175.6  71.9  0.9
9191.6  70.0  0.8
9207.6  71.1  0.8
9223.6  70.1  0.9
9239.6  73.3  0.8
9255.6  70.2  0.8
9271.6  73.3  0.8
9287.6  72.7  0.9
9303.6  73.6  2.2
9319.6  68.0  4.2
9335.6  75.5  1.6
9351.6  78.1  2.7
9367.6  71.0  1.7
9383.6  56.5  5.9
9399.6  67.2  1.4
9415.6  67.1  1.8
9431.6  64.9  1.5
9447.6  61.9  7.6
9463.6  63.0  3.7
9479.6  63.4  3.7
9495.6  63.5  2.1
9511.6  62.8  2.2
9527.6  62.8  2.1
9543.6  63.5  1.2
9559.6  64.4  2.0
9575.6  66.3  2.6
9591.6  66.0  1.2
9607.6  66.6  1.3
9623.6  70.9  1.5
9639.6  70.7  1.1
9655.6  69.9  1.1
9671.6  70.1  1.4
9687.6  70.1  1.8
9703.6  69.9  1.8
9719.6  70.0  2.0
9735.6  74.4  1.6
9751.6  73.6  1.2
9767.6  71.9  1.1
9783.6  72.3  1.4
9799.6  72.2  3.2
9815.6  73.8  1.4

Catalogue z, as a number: 0.327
